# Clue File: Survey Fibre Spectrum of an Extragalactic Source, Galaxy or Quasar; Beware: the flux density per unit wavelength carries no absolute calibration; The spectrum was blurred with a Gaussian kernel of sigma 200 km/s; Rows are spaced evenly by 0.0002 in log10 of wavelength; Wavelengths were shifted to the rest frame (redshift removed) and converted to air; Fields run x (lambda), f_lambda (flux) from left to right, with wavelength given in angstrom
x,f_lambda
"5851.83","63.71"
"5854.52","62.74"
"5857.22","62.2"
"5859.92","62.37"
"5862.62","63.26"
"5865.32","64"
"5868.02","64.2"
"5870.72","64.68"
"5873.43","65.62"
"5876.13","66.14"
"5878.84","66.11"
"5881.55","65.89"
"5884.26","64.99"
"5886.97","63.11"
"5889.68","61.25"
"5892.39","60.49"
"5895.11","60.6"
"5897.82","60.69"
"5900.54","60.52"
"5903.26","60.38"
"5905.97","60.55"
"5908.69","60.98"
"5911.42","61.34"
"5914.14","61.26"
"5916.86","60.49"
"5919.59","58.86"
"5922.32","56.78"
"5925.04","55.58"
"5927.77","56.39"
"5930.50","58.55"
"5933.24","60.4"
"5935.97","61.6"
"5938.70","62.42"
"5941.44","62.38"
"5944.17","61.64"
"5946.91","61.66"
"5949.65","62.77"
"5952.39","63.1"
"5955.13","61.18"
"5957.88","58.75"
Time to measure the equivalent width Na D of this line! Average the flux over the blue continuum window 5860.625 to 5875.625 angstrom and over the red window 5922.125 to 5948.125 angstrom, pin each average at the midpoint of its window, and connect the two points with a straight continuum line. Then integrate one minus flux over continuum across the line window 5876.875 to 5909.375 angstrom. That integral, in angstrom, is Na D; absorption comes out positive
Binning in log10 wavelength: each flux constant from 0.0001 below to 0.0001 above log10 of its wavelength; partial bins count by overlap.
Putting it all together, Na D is 0.3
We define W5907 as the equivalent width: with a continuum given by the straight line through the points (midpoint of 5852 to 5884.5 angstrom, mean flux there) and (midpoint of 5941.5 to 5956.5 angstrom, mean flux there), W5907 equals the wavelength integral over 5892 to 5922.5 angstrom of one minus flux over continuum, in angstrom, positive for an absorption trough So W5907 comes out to 1.39 angstrom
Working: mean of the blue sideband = 64.3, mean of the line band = 60.4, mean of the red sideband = 62.1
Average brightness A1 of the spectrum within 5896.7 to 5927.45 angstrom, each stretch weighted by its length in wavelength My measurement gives 59.6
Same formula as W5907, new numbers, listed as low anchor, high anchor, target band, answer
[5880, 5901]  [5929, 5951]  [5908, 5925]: 0.6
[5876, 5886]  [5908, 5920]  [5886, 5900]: 0.6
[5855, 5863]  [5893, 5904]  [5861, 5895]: -1.4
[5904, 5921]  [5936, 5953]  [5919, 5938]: 0.9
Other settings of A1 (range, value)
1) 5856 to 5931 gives 61.7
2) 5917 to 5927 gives 57.4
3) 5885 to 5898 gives 61.5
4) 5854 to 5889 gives 64.2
